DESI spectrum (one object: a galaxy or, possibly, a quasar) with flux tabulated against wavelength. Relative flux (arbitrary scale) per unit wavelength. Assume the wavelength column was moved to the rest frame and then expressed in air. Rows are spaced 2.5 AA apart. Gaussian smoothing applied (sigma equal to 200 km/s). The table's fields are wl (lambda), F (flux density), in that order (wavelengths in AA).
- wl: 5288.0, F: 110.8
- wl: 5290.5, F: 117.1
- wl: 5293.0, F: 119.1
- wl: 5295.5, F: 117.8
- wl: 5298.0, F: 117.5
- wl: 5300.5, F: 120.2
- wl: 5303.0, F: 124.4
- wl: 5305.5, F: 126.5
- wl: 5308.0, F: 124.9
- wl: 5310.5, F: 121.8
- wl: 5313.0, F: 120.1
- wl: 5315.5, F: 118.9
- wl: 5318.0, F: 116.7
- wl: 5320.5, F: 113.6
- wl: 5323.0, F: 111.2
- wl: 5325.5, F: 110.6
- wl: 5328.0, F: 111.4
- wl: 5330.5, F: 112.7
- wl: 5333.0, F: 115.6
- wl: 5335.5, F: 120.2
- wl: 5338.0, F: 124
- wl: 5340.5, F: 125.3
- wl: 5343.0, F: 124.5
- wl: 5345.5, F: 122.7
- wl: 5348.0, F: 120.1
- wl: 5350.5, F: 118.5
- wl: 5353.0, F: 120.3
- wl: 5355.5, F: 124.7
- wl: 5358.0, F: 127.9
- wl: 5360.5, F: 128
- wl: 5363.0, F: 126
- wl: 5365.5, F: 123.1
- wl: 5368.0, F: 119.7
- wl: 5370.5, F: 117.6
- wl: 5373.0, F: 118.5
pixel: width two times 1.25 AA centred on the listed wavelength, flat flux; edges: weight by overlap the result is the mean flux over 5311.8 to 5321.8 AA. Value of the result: 117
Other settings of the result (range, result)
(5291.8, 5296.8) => 118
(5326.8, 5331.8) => 112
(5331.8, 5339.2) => 120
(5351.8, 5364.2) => 125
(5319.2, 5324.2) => 112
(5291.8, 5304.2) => 120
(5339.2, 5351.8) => 122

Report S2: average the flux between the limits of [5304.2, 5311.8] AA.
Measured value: 124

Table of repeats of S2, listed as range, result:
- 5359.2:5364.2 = 127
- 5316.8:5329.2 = 113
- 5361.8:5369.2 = 123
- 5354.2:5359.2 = 126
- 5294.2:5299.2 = 118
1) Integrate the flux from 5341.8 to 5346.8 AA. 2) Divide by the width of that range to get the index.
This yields 124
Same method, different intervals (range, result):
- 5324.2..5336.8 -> 114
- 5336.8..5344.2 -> 125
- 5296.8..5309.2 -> 123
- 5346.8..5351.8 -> 119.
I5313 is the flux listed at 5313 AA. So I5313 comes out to 120.1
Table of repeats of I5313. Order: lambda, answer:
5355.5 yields 124.7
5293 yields 119.1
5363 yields 126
